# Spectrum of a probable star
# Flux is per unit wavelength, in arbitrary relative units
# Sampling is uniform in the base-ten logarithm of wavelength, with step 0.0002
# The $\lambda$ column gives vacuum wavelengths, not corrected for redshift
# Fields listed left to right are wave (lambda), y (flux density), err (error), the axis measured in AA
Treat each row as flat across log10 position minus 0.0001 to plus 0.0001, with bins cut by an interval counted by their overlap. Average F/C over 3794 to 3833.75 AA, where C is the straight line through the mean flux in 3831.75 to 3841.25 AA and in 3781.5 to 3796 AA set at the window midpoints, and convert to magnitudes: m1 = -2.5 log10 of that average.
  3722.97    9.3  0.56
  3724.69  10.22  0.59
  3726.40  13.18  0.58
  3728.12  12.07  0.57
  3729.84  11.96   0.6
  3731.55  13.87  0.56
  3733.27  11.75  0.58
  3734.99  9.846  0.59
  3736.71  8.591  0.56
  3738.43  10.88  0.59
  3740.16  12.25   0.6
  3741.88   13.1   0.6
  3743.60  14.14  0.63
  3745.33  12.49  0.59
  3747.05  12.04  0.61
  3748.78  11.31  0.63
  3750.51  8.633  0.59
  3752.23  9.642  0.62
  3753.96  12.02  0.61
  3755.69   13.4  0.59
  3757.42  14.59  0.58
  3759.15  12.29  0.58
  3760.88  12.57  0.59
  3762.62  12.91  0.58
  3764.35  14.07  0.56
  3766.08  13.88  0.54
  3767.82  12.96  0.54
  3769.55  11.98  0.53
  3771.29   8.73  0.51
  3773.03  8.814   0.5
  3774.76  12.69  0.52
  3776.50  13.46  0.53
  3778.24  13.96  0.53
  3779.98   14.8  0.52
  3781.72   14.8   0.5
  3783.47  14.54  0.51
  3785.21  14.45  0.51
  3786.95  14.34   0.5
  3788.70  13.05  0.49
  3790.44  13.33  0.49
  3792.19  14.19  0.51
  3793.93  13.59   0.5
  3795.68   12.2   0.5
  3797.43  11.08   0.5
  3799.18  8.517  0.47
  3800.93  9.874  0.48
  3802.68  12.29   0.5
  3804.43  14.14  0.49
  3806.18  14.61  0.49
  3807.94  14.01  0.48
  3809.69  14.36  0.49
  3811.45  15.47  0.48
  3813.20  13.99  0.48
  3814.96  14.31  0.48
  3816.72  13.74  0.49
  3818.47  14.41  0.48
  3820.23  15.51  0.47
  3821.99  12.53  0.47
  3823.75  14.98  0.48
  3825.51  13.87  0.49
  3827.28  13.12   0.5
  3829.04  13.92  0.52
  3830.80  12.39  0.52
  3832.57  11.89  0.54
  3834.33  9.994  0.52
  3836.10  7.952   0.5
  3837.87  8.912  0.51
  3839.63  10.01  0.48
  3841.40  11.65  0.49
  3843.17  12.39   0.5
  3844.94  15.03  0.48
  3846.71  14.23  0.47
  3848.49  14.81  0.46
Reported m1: -0.14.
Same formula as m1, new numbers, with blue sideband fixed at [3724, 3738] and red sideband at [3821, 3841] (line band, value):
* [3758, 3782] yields -0.10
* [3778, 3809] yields -0.13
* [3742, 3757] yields -0.03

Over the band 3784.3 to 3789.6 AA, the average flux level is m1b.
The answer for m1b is 14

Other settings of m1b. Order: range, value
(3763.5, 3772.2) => 12.3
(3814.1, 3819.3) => 14.2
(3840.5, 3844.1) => 12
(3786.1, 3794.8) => 13.7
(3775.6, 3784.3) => 14.3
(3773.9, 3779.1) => 13.4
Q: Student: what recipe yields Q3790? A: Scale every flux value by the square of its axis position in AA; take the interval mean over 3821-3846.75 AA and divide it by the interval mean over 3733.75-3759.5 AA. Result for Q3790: 1.09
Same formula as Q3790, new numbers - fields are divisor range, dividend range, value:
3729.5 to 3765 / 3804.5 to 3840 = 1.13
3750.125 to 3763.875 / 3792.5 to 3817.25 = 1.10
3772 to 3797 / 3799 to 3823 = 1.03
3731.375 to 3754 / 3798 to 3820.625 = 1.22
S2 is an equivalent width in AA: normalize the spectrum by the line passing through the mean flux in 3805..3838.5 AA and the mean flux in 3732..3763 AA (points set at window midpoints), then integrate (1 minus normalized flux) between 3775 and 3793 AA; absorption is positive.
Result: -2.2 AA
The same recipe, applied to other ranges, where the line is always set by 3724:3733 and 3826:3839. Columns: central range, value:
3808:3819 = -2.8 AA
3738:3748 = -0.3 AA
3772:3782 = -1.0 AA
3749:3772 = -0.3 AA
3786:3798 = -1.6 AA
